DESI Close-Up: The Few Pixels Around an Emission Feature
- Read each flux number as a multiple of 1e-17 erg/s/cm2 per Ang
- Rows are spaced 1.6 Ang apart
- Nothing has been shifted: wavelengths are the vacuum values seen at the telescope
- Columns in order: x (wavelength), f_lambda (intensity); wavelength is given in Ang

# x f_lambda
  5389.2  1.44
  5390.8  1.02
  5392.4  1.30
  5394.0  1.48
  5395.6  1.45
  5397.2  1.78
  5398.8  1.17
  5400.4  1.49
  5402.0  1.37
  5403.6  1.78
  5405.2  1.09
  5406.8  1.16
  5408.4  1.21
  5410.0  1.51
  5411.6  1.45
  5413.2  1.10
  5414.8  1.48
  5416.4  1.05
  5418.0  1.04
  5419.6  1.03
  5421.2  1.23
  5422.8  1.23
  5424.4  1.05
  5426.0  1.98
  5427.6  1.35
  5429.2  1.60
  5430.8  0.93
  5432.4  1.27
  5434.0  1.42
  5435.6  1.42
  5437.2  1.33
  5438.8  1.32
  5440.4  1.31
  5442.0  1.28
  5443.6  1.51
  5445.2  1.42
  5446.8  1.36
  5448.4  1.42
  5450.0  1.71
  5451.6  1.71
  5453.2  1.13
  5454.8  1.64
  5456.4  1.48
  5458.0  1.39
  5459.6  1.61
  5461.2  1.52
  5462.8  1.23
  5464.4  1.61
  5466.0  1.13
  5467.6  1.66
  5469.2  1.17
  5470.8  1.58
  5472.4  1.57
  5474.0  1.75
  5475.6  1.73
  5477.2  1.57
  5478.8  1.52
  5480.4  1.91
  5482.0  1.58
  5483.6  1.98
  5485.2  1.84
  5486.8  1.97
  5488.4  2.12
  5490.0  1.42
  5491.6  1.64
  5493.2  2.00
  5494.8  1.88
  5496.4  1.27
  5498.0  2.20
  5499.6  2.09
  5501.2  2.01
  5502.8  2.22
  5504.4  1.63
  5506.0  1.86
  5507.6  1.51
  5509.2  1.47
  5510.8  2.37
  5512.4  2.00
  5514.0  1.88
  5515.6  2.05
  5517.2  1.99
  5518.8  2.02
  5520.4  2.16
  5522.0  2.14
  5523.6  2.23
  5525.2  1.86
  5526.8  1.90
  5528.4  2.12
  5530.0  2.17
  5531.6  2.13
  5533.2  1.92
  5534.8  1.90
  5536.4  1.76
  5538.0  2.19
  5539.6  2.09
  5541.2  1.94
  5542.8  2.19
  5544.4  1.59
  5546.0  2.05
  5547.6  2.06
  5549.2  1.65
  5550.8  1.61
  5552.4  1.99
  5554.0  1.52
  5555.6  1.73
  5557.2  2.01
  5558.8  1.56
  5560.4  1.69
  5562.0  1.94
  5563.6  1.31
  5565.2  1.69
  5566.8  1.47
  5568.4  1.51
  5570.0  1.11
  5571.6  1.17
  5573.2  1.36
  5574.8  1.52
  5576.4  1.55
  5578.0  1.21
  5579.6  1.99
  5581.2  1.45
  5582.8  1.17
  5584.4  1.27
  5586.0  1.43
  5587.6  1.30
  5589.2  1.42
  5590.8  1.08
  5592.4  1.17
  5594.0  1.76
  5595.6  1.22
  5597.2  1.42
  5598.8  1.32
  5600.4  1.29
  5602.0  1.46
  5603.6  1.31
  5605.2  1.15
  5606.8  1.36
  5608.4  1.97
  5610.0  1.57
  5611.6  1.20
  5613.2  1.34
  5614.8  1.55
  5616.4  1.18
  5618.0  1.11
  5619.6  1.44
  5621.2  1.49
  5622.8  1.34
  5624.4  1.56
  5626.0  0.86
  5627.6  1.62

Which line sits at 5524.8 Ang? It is Mg II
